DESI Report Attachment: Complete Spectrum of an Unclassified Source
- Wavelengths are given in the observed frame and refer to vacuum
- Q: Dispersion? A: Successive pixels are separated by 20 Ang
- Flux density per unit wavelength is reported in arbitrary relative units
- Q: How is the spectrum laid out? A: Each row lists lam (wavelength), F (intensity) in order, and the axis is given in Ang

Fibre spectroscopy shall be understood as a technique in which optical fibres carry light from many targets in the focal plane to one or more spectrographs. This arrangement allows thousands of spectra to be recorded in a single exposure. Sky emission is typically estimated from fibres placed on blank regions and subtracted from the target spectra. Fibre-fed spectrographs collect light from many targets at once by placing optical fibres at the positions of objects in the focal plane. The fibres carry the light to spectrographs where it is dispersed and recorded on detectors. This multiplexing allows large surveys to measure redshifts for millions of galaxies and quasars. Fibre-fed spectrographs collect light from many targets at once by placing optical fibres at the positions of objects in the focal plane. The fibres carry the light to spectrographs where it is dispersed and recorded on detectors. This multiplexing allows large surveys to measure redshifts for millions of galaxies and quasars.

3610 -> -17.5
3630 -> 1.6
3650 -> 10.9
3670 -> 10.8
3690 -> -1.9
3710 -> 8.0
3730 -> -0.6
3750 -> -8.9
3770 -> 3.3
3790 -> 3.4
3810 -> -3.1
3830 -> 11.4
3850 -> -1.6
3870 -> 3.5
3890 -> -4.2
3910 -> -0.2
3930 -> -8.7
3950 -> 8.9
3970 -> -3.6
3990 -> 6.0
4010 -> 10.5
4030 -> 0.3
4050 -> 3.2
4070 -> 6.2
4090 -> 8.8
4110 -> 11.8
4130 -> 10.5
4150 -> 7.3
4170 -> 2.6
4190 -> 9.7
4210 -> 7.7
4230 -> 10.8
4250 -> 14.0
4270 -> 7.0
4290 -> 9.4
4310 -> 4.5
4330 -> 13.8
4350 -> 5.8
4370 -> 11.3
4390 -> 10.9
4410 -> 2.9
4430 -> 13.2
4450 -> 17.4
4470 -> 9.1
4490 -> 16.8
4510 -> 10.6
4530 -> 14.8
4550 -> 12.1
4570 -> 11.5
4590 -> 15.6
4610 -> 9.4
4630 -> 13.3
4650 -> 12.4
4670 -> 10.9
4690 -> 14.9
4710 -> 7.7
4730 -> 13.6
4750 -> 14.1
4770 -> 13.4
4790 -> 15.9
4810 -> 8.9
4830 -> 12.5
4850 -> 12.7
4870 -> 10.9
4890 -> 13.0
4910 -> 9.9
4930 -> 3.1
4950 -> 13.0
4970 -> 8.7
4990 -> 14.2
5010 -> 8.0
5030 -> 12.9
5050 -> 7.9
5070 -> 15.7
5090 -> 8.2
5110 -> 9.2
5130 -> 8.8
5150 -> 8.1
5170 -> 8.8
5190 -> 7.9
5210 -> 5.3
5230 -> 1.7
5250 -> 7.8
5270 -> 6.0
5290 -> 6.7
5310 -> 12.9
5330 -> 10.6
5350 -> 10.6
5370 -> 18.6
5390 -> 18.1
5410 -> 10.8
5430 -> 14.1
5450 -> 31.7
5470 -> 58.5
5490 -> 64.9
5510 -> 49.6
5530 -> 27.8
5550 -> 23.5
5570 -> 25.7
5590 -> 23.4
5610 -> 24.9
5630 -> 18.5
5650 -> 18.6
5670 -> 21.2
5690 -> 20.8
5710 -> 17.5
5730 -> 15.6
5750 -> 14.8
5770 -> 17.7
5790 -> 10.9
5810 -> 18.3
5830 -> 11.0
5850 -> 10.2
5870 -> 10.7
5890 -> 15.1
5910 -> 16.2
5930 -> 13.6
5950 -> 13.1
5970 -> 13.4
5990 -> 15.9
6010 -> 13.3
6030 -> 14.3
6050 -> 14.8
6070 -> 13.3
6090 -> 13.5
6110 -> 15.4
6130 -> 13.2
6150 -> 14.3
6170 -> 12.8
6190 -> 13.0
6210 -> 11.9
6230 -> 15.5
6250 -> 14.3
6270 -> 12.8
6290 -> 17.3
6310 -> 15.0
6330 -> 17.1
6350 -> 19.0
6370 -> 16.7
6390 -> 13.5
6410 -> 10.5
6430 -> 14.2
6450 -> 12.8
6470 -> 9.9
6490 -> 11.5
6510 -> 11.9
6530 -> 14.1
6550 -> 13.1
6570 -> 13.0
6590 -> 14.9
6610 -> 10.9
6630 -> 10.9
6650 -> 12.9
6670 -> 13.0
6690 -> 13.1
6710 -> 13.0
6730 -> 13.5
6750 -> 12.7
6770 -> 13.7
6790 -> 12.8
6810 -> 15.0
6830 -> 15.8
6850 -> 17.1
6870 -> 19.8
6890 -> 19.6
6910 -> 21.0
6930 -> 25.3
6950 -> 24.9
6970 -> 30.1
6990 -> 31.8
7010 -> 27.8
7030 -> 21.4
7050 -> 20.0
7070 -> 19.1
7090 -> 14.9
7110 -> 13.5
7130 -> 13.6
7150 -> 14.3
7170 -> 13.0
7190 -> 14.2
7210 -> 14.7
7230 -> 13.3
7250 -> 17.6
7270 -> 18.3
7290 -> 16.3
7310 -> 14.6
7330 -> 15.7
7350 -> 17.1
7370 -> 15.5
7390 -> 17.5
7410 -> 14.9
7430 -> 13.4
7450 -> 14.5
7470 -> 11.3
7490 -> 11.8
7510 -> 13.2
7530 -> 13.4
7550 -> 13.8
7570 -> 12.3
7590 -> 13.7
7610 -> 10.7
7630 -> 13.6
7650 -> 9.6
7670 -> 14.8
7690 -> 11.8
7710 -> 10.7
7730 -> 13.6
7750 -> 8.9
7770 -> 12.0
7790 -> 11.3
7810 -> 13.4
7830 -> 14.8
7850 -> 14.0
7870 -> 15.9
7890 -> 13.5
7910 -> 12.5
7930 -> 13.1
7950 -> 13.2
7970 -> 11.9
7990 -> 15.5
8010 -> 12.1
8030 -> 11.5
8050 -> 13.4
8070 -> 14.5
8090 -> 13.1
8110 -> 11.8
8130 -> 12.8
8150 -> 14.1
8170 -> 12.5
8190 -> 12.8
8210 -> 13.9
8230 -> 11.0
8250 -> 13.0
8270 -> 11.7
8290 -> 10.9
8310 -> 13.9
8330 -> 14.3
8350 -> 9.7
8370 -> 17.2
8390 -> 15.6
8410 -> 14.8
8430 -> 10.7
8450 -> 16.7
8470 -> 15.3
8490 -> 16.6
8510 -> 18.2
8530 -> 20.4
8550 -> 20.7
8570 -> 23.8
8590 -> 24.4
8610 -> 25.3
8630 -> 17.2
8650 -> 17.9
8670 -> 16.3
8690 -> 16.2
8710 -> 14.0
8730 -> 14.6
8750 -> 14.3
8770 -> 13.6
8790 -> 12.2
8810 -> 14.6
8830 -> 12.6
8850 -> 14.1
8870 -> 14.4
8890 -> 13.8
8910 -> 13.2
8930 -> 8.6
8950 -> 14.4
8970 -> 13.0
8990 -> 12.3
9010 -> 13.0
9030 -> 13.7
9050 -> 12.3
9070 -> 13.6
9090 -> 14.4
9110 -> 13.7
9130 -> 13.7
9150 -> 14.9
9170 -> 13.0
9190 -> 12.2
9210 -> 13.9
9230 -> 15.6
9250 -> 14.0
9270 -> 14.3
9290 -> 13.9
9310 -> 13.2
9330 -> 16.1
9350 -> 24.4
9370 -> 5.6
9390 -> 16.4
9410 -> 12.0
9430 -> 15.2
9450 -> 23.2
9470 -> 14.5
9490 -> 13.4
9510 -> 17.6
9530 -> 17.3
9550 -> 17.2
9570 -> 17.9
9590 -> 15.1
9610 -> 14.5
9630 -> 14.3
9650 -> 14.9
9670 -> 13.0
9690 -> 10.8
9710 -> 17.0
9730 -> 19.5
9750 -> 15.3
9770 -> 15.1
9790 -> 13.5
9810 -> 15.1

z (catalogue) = 3.500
